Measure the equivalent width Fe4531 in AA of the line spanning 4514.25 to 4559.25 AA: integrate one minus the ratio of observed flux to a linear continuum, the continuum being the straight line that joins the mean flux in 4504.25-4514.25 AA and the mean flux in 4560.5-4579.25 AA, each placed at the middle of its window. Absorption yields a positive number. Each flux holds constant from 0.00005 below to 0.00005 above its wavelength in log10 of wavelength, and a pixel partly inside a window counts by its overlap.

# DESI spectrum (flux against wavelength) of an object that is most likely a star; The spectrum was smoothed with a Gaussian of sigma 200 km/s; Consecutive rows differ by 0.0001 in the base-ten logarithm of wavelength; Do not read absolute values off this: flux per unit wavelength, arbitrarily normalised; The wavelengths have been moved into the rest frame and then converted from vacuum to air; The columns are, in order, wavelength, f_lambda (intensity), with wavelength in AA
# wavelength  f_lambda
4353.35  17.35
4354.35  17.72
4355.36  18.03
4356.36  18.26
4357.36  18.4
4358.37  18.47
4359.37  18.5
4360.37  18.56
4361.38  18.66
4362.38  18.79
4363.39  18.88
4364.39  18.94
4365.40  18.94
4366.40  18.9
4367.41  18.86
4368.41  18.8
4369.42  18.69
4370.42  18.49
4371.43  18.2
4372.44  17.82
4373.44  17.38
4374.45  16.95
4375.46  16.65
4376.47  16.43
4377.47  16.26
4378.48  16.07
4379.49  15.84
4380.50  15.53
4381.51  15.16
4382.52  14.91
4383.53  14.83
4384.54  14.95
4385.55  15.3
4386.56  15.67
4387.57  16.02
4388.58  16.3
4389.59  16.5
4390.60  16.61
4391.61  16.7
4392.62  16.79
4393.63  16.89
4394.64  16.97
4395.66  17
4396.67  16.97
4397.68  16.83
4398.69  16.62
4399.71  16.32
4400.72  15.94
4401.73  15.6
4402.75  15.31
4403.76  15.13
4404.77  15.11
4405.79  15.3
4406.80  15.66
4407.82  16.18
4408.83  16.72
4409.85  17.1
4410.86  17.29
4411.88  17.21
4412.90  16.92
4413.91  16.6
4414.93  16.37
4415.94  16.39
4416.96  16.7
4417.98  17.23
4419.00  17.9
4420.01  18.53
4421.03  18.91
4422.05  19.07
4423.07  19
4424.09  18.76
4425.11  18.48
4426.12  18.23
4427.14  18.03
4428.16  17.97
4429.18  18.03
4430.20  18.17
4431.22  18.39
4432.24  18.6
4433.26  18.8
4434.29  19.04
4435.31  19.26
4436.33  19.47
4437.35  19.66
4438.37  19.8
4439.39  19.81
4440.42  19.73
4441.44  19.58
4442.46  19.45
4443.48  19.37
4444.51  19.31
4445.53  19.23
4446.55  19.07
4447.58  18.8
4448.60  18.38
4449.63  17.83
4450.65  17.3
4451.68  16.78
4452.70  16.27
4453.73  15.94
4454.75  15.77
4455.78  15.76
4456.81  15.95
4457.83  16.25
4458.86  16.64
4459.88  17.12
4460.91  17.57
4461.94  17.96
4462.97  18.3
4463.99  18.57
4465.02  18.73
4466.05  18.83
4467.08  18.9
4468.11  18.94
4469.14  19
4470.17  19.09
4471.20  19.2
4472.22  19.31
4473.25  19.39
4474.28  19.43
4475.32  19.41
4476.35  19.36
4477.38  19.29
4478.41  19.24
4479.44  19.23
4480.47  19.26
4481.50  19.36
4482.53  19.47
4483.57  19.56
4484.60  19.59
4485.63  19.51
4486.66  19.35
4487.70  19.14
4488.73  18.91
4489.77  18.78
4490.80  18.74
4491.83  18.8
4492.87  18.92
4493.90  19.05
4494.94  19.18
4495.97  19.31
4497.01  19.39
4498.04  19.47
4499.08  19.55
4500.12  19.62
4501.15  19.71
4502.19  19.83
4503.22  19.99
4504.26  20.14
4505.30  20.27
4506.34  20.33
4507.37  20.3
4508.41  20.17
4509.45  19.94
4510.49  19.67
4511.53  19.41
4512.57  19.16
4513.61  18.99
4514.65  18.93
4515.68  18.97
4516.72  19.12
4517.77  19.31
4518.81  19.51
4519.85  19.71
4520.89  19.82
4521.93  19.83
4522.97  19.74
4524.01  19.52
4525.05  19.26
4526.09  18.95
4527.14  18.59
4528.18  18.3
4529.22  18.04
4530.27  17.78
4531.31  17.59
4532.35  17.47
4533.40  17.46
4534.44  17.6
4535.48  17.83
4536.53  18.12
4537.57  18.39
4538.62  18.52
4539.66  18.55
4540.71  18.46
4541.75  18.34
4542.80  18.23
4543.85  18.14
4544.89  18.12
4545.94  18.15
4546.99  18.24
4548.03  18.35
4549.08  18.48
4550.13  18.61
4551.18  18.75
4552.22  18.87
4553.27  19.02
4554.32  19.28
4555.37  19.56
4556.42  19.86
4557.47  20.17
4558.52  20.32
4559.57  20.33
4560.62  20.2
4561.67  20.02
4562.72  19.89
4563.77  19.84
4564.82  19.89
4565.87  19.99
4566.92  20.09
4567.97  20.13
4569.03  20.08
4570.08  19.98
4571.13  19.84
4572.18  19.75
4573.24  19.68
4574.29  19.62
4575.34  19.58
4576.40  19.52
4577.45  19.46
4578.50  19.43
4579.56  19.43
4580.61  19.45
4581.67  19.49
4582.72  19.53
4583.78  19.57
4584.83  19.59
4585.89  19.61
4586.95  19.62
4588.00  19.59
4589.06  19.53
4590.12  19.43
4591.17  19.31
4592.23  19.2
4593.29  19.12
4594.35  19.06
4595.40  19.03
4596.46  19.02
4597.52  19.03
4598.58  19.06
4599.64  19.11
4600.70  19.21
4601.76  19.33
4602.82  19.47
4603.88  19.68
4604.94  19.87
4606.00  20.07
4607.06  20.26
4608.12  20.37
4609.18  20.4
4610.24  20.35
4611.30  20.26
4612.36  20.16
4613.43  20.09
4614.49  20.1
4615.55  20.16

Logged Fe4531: 2.41 AA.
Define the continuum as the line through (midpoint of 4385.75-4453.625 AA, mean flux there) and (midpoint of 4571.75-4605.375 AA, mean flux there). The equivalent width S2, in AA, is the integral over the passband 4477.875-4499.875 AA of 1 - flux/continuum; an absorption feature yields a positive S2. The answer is -1.1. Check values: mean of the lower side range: 17.6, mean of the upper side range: 19.4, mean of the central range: 19.2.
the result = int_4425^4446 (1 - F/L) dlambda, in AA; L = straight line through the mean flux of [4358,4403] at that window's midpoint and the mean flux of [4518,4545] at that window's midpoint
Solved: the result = -1.7 AA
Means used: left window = 17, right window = 18.6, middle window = 19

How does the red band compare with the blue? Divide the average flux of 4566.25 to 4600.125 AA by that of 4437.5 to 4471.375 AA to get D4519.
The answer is 1.07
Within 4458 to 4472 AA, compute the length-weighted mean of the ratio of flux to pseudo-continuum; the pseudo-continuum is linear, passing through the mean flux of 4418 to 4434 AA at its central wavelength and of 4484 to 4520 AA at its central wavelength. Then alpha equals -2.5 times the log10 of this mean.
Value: 0.035 mag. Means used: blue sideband 18.4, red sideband 19.4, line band 18.3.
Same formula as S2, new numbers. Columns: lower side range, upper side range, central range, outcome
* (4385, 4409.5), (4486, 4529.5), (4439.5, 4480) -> -0.8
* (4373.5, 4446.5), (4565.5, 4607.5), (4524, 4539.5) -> 0.5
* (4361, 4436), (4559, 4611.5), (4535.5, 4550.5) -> 0.6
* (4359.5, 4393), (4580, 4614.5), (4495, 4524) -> -1.6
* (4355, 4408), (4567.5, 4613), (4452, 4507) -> -1.7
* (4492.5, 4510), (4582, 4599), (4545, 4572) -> 0.0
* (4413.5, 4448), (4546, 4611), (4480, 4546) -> 0.2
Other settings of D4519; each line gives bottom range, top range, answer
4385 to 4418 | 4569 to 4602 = 1.19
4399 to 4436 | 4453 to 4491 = 1.07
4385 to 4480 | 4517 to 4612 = 1.09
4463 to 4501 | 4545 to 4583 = 1.02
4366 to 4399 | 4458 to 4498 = 1.13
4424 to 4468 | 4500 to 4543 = 1.04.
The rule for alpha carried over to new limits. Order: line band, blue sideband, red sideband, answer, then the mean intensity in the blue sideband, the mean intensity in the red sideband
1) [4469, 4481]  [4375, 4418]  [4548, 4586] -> -0.089 mag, 16.2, 19.6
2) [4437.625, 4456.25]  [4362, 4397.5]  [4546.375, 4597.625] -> -0.025 mag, 17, 19.5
